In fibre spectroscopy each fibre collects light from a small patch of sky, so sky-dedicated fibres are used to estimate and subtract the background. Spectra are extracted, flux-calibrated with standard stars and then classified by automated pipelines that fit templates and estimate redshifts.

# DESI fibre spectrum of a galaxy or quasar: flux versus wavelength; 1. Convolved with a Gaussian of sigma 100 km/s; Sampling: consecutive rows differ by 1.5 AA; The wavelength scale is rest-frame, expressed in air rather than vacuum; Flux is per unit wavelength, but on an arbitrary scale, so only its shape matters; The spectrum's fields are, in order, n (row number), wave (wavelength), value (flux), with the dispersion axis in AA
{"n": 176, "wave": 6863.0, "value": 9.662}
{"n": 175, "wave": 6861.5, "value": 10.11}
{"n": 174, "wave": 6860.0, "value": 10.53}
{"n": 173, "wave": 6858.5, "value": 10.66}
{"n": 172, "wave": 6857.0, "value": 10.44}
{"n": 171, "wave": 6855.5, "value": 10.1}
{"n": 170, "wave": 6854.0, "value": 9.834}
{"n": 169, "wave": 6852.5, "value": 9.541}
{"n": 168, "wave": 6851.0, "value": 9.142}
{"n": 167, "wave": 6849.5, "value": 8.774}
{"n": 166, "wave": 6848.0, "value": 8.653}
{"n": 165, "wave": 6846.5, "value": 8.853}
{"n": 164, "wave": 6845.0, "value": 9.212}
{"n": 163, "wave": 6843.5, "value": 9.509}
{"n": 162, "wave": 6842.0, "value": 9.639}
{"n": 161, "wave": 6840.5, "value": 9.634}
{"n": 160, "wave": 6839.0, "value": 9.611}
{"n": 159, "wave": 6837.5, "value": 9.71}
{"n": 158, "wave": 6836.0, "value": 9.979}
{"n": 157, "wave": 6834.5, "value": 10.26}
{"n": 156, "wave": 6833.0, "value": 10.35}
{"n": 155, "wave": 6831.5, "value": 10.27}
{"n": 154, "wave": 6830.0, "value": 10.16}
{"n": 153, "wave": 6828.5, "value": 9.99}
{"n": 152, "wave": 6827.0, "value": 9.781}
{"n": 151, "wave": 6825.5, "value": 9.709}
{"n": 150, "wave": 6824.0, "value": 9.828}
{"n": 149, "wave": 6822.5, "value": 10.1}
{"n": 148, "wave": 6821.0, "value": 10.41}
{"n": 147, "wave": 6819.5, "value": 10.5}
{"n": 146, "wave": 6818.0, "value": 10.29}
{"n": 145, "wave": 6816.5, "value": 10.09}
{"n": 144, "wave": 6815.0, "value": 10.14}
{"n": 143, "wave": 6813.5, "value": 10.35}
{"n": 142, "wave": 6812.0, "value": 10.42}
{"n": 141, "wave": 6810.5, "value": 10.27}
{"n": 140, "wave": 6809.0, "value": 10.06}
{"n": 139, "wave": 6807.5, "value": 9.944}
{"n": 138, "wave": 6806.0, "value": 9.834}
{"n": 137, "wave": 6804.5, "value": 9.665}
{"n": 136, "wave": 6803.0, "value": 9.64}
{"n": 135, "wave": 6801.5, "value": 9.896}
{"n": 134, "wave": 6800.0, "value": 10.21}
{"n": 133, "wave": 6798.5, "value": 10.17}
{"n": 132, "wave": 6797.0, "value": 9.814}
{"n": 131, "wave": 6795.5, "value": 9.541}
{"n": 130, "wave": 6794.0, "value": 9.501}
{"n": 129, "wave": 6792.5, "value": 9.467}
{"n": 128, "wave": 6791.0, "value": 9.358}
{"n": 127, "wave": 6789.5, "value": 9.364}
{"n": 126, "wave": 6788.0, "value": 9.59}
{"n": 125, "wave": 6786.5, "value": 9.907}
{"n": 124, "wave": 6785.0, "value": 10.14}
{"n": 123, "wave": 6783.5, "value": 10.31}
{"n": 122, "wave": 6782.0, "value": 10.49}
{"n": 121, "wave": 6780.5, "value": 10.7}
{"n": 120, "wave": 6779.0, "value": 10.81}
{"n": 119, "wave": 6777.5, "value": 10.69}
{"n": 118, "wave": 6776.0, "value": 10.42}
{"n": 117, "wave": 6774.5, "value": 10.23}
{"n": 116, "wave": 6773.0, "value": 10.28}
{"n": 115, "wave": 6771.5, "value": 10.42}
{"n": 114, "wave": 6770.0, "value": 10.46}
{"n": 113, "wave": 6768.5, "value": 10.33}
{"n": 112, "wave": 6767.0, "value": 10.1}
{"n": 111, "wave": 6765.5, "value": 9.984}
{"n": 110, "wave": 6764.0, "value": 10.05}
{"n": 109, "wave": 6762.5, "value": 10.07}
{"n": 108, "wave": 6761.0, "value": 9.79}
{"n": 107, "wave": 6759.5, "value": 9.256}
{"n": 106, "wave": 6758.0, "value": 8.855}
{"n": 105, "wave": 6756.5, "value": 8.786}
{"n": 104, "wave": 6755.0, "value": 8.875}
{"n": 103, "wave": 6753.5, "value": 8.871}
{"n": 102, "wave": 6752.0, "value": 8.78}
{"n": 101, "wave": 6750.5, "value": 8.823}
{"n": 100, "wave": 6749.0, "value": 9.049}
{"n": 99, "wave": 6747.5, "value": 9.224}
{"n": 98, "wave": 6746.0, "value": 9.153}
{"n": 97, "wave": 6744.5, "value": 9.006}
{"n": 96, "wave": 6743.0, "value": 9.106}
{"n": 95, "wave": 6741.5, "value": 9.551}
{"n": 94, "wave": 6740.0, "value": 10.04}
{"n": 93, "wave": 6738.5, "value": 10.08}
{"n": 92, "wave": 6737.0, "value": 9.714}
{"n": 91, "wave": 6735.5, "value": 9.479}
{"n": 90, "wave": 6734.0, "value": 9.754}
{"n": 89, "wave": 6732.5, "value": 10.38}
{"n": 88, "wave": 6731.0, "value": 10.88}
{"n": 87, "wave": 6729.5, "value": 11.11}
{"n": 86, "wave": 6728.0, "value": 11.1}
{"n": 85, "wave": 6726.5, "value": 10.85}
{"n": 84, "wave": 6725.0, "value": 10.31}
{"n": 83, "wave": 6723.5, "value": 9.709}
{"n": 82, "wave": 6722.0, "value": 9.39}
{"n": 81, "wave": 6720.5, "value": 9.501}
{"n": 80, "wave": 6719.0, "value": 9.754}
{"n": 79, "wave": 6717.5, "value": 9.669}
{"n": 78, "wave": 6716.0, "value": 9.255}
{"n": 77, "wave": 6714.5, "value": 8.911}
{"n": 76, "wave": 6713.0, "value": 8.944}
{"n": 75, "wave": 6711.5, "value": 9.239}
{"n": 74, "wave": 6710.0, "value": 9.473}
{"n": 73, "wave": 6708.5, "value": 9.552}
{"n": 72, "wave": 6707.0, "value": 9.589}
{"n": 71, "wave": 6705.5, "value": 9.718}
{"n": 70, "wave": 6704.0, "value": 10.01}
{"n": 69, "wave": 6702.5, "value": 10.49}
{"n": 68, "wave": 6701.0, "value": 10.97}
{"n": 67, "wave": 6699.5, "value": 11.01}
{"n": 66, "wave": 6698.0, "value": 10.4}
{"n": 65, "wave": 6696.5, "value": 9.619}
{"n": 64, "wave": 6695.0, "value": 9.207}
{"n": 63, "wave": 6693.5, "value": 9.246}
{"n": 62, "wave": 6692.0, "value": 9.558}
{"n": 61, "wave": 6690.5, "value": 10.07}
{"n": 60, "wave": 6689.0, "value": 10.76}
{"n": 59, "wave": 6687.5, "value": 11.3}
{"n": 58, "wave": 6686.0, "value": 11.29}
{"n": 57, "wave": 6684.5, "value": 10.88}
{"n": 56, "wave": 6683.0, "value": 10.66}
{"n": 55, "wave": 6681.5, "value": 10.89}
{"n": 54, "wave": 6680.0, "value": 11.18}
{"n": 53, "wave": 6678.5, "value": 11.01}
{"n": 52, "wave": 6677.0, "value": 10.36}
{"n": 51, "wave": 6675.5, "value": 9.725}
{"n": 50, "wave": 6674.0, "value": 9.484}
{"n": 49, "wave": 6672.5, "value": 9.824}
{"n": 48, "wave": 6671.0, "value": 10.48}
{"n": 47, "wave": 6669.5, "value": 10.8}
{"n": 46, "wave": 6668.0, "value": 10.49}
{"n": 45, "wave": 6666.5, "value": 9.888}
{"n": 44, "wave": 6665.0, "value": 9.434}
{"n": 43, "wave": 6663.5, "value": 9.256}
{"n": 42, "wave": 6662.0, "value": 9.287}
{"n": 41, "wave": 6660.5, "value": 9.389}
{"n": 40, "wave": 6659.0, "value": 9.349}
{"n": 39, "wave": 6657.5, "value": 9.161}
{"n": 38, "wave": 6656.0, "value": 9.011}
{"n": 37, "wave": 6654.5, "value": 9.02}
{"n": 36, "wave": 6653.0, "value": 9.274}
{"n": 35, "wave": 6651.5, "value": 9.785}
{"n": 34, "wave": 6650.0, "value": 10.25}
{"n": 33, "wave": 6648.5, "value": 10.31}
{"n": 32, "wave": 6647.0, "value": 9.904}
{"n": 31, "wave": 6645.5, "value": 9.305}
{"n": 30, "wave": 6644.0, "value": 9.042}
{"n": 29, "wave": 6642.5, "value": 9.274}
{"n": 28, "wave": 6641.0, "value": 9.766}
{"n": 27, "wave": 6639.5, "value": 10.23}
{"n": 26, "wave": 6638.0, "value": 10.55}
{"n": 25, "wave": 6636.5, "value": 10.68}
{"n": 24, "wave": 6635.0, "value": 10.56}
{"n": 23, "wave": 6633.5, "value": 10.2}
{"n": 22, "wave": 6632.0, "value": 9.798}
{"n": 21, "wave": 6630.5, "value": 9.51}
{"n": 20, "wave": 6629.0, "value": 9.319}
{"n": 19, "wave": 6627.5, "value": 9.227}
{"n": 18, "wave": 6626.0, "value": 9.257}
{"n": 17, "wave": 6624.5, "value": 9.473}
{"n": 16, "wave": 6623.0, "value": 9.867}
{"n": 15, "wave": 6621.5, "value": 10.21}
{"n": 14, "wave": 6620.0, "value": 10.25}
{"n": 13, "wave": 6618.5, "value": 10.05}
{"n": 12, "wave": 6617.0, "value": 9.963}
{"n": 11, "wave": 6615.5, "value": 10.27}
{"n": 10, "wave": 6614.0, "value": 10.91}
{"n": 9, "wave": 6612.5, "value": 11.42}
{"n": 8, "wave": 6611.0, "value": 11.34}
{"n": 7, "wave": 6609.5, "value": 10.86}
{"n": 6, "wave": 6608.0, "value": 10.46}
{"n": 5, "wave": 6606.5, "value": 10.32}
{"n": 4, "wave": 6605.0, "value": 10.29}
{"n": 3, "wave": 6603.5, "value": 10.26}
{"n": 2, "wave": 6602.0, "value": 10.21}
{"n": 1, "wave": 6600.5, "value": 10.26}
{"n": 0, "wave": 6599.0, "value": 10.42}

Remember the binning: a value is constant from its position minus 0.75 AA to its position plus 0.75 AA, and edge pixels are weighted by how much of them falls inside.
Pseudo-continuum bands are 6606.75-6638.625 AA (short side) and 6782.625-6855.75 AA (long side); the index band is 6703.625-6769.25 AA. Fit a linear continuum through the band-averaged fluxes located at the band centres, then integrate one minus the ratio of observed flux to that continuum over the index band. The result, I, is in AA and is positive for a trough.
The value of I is 2.3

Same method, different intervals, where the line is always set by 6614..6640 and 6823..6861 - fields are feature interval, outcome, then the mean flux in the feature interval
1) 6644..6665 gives 1.0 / 9.47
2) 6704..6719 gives 0.7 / 9.42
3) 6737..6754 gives 1.0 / 9.27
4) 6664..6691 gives -1.4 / 10.5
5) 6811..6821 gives -0.5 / 10.3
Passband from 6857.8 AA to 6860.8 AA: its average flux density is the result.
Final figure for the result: 10.6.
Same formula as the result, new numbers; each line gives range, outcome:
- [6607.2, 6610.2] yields 10.7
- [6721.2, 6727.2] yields 10.1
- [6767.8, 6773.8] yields 10.4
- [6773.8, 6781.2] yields 10.6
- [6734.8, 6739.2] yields 9.76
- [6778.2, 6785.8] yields 10.5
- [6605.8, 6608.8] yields 10.4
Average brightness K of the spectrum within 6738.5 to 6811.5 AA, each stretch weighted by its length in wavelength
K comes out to 9.77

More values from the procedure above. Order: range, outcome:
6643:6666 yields 9.45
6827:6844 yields 9.92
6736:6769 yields 9.43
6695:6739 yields 9.95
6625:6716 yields 9.91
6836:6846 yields 9.57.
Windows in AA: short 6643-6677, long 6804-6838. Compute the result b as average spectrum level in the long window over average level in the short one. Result 1.04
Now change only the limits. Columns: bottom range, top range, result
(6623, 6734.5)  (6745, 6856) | 0.99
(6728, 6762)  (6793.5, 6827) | 1.05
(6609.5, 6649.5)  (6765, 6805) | 1.00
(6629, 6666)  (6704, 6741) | 1.02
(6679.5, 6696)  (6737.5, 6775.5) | 0.92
